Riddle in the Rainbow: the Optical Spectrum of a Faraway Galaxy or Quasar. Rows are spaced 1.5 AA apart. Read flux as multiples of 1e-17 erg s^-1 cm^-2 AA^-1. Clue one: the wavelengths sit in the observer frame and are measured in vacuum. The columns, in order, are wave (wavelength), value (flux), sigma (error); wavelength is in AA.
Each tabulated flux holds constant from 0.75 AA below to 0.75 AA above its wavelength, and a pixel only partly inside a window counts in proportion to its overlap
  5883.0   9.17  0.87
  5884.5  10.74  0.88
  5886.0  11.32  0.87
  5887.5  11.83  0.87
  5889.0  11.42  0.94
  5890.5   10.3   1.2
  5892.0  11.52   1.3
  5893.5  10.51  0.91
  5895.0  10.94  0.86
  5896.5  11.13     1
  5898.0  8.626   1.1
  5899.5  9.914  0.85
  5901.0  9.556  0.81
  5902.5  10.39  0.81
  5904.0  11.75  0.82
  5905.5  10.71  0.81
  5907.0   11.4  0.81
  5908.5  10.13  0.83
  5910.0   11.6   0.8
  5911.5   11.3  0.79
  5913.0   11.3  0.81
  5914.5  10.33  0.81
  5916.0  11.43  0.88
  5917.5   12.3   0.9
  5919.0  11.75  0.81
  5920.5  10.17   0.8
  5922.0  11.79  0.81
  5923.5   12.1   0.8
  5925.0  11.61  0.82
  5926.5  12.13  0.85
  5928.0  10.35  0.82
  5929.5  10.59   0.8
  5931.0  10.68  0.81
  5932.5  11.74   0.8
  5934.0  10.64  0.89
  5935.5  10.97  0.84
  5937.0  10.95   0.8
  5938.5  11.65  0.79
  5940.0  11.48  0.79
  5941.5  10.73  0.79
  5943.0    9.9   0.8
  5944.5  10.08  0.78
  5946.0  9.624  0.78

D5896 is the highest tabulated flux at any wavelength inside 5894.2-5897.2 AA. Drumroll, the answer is 11.13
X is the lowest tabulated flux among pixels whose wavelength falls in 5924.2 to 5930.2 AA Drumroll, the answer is 10.35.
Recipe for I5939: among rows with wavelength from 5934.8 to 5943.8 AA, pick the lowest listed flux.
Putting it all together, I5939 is 9.9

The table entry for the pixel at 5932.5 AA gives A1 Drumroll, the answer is 11.74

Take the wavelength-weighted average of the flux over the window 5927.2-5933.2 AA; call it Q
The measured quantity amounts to 10.8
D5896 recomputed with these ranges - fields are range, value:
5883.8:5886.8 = 11.32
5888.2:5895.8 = 11.52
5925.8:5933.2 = 12.13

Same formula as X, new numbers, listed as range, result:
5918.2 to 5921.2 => 10.17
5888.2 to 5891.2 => 10.3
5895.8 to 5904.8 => 8.626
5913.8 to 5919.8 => 10.33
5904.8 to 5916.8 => 10.13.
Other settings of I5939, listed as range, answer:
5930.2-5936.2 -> 10.64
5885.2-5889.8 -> 11.32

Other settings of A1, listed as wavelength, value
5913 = 11.3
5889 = 11.42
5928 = 10.35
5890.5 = 10.3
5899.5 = 9.914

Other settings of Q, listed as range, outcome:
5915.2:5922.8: 11.5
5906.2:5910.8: 11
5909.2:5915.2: 11.1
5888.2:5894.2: 10.9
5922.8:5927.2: 11.9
